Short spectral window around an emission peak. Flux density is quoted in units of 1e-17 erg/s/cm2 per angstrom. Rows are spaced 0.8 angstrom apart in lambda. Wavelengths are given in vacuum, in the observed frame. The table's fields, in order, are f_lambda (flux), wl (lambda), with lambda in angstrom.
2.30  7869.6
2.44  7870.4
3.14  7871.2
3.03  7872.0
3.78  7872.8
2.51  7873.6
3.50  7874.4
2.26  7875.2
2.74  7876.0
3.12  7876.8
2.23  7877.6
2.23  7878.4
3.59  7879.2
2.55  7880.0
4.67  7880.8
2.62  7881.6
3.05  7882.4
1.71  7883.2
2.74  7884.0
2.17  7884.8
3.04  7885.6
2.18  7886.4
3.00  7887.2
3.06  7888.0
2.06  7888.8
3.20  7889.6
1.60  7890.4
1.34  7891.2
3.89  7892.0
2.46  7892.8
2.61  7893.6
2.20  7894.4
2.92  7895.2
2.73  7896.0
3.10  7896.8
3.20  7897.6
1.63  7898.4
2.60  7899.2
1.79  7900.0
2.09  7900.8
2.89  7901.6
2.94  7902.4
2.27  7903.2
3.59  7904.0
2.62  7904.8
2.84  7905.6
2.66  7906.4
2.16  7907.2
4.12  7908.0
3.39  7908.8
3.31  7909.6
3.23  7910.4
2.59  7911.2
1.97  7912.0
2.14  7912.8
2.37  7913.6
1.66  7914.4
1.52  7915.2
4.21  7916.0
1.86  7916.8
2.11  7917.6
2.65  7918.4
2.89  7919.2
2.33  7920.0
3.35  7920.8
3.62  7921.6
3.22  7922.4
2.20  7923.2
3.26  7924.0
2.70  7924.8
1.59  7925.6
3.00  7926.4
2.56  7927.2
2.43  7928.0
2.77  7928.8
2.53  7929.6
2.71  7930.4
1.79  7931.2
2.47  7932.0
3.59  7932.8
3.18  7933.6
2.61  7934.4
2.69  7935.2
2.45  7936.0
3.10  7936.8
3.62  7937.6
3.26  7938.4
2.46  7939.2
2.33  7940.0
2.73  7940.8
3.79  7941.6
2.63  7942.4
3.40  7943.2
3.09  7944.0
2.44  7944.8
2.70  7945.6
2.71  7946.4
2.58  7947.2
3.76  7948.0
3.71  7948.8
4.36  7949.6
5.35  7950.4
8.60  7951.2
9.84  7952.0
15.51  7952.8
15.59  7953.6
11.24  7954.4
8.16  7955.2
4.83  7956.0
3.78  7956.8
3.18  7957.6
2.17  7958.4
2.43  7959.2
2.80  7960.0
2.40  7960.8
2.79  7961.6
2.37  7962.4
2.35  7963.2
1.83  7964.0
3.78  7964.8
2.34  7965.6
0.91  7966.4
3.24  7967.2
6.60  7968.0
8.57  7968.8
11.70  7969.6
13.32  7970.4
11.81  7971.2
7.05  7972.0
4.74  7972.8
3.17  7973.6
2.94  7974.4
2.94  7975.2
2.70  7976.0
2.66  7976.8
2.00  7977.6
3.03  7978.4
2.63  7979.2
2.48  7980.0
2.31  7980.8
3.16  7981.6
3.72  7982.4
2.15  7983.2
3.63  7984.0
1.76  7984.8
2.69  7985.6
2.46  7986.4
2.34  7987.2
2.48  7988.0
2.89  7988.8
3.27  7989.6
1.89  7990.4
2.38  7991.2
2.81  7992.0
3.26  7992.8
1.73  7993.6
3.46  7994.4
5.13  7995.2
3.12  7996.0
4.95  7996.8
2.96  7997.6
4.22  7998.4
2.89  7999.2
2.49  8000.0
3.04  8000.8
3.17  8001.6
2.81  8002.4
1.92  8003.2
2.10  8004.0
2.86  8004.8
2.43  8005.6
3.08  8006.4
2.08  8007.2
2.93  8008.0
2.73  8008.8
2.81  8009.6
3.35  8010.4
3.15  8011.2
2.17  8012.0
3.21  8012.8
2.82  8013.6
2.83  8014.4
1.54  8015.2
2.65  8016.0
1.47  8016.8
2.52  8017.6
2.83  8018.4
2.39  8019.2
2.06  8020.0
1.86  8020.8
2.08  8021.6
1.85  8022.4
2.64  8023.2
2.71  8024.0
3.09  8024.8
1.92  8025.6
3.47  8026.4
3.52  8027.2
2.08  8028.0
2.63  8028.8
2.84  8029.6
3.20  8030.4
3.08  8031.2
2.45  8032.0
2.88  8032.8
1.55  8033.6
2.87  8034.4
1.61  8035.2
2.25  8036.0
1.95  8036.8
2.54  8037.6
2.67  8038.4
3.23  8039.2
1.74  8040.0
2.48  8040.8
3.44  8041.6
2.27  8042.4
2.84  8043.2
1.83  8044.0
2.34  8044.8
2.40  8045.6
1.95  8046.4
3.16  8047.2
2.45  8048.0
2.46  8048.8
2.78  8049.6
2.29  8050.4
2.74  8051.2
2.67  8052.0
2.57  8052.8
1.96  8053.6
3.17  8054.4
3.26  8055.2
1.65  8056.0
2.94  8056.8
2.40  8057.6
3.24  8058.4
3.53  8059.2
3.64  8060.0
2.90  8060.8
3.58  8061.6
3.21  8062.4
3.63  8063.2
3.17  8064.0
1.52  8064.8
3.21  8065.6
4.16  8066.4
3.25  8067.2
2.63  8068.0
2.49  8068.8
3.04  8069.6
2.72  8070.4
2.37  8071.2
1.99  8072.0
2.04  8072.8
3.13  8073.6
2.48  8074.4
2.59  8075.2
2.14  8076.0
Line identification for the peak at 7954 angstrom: [S II]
